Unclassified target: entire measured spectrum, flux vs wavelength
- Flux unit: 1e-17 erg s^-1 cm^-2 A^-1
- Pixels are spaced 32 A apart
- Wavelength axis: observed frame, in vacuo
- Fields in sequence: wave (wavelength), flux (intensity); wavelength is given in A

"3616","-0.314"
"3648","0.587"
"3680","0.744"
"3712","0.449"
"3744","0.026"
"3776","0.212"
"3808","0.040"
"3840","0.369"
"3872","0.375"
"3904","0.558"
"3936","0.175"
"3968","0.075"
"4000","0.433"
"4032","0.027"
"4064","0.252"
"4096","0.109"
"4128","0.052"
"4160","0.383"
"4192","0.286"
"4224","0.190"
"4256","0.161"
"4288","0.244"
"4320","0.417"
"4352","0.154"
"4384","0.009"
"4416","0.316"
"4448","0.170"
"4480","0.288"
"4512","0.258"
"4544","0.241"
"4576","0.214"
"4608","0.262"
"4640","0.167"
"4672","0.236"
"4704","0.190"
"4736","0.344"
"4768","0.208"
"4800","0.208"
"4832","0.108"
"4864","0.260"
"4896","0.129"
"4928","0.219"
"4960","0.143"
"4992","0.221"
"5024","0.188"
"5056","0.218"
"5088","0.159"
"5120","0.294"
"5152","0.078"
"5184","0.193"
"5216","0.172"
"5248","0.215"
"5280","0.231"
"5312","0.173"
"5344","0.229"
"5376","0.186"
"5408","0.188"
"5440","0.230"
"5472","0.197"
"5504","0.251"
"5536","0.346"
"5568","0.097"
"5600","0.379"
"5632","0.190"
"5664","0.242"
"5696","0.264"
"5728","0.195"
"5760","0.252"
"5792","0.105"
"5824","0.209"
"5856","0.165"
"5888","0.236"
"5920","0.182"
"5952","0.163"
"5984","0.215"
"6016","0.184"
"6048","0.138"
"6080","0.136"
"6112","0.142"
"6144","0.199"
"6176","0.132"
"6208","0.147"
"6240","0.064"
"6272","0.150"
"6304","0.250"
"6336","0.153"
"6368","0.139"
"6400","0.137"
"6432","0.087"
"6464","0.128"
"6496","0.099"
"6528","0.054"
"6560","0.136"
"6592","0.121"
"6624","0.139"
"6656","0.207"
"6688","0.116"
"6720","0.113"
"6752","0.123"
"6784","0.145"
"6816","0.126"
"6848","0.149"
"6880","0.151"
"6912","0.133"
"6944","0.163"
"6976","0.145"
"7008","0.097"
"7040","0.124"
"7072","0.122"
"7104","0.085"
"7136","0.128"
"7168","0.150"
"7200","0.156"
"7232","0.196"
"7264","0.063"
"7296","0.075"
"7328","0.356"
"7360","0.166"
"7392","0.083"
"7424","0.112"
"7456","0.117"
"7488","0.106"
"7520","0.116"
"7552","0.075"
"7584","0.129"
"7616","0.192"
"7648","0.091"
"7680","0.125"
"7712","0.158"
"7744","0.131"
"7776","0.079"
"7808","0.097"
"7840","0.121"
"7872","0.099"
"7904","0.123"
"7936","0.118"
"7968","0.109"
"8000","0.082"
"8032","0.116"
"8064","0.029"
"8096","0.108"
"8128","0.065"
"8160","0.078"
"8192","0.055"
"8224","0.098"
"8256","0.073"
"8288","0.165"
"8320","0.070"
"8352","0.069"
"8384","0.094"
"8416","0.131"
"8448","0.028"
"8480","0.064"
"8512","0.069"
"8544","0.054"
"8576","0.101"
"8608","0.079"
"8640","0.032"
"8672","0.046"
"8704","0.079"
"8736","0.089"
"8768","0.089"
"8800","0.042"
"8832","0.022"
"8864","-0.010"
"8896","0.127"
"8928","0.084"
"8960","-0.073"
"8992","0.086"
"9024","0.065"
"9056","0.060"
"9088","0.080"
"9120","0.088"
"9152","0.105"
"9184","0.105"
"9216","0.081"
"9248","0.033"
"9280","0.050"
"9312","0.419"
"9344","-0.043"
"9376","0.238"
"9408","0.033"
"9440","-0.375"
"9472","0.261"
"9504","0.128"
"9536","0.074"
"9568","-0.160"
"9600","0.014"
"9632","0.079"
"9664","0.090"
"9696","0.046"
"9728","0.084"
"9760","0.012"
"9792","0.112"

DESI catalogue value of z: 0.117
